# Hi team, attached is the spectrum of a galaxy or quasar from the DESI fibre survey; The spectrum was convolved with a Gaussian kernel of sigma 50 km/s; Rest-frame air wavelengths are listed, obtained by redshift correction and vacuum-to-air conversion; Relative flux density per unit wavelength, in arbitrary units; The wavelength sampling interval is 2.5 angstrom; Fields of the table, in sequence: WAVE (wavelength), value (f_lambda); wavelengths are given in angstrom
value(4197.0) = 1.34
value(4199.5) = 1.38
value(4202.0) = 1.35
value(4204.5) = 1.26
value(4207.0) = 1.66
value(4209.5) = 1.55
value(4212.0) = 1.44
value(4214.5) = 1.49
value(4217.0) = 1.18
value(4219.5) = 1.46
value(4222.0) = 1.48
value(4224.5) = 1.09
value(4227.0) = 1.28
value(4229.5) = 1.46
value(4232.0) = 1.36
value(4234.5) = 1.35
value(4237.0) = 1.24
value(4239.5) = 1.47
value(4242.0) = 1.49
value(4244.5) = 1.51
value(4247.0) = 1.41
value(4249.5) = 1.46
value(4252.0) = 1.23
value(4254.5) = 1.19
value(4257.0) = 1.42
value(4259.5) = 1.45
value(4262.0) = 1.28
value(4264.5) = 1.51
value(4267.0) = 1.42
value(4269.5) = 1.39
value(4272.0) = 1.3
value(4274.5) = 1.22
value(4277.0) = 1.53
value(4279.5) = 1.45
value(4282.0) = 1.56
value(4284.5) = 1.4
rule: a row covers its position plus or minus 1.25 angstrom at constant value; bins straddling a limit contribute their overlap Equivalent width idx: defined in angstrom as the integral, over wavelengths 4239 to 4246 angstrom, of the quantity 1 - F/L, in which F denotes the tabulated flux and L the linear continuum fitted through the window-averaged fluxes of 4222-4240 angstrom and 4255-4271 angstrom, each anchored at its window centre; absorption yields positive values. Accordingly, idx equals -0.7 angstrom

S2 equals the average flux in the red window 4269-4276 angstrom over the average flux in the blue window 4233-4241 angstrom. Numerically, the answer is 0.96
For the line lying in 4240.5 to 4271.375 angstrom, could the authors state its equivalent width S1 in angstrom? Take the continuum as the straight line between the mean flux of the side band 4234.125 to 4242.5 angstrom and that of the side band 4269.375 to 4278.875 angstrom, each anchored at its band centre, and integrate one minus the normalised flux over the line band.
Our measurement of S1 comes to -0.51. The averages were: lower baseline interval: 1.38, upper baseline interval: 1.36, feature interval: 1.4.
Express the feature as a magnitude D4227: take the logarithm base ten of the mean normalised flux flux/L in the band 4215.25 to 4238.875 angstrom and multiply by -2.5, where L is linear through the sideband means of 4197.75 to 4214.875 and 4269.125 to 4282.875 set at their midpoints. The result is 0.08 mag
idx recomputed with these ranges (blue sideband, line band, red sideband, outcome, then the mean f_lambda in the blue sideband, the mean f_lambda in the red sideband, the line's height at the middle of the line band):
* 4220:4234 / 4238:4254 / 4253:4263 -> -0.9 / 1.34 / 1.33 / 1.34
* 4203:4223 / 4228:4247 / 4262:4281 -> 0.2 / 1.44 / 1.4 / 1.42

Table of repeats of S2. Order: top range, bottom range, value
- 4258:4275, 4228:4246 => 0.98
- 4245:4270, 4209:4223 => 0.97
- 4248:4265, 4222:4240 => 1.02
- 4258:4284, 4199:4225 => 1.01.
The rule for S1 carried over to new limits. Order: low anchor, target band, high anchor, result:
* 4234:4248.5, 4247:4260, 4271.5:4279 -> 0.4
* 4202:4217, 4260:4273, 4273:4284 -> 0.5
